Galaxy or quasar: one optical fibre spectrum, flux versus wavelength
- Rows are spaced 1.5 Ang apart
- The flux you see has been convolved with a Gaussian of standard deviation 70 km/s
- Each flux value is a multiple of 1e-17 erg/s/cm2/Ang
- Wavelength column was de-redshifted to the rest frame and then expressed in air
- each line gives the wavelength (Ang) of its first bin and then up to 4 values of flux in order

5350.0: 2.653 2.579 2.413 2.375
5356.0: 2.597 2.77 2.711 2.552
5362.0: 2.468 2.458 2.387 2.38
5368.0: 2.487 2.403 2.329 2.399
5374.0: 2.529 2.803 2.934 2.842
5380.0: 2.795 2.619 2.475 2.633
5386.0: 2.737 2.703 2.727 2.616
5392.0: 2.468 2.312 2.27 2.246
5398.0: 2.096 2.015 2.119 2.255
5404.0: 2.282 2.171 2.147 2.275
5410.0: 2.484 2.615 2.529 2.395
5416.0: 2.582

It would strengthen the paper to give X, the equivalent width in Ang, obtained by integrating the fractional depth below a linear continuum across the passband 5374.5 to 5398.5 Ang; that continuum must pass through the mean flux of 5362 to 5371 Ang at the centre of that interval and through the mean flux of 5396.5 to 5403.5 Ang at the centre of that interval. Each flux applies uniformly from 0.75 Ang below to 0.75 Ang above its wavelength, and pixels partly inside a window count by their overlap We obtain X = -3.50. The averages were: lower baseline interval 2.42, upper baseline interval 2.14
